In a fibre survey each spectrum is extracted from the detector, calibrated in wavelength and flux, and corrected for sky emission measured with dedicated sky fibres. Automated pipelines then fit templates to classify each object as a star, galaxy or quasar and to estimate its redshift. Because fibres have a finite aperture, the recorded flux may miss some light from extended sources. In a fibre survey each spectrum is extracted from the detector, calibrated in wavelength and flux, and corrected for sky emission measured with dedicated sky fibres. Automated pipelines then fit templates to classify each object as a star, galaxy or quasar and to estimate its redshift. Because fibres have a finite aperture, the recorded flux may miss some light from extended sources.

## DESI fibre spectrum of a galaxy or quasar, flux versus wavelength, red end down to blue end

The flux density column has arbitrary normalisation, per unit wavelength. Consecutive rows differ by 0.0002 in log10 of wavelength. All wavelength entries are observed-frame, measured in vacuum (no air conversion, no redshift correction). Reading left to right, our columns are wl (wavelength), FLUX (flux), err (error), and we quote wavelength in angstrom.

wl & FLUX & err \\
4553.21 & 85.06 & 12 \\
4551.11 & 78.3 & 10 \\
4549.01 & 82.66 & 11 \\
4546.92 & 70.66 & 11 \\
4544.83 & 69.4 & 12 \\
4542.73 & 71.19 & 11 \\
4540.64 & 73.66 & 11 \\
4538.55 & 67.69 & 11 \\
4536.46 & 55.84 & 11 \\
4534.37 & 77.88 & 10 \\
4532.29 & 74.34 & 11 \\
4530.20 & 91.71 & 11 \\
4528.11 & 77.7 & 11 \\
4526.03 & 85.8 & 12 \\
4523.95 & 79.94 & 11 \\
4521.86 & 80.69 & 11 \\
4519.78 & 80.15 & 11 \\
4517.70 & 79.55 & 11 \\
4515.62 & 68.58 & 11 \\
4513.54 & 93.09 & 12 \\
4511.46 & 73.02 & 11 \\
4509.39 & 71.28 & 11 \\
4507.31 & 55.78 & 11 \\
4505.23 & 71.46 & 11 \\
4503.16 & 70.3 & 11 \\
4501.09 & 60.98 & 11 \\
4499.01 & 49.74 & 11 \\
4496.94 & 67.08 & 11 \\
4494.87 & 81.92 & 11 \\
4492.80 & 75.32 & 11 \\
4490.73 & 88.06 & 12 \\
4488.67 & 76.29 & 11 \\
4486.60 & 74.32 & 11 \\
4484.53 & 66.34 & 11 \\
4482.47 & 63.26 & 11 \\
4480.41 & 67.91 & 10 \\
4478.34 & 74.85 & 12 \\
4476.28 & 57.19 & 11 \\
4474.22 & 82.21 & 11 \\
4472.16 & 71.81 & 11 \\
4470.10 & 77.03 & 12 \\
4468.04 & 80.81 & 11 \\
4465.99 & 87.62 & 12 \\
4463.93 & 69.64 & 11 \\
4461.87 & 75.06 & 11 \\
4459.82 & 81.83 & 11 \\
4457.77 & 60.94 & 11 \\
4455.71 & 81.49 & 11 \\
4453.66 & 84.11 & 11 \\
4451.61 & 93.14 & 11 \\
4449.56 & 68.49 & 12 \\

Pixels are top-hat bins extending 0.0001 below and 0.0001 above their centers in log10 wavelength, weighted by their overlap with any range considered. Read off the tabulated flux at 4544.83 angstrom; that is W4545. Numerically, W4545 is 69.4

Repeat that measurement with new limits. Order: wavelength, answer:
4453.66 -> 84.11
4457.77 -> 60.94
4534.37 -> 77.88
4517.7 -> 79.55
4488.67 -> 76.29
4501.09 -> 60.98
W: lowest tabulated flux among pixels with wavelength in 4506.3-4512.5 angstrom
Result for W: 55.78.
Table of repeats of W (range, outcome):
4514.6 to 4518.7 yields 68.58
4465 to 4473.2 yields 71.81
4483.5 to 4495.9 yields 66.34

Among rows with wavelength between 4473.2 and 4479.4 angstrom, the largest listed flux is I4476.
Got 82.21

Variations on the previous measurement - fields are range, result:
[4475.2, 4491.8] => 88.06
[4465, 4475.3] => 87.62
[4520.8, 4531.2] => 91.71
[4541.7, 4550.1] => 82.66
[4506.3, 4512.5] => 73.02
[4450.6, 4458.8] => 93.14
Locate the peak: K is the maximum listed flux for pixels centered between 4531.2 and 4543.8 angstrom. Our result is 77.88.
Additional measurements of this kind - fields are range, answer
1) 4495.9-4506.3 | 71.46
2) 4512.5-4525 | 93.09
